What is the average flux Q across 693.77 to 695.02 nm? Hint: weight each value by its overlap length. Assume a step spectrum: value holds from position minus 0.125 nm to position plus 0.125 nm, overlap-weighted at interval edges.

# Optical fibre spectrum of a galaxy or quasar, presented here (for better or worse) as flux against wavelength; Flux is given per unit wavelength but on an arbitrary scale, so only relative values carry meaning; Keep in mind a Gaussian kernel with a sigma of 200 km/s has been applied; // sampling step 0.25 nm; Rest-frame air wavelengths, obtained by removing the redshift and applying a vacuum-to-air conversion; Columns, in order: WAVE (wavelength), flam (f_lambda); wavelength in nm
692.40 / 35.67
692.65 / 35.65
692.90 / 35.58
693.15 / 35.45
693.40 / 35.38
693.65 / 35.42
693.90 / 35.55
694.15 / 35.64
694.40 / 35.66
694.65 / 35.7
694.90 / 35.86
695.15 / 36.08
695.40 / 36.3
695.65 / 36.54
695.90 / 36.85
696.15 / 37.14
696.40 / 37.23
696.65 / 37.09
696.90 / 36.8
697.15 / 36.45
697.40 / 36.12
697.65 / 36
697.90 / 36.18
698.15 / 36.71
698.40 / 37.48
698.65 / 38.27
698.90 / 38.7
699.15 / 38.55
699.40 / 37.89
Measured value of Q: 35.7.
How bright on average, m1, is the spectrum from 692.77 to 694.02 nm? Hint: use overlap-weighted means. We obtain 35.5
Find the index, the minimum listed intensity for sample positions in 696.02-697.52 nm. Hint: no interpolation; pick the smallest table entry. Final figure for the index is 36.12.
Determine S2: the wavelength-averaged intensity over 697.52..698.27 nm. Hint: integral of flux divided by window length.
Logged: 36.3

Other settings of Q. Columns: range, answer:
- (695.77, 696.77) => 37.1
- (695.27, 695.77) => 36.4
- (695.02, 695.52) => 36.2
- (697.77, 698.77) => 37.1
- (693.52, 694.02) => 35.5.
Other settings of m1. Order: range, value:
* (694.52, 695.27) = 35.9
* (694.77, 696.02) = 36.3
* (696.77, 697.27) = 36.6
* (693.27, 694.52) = 35.5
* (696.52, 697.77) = 36.5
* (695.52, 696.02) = 36.7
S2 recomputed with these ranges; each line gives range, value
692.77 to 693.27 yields 35.5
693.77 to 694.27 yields 35.6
